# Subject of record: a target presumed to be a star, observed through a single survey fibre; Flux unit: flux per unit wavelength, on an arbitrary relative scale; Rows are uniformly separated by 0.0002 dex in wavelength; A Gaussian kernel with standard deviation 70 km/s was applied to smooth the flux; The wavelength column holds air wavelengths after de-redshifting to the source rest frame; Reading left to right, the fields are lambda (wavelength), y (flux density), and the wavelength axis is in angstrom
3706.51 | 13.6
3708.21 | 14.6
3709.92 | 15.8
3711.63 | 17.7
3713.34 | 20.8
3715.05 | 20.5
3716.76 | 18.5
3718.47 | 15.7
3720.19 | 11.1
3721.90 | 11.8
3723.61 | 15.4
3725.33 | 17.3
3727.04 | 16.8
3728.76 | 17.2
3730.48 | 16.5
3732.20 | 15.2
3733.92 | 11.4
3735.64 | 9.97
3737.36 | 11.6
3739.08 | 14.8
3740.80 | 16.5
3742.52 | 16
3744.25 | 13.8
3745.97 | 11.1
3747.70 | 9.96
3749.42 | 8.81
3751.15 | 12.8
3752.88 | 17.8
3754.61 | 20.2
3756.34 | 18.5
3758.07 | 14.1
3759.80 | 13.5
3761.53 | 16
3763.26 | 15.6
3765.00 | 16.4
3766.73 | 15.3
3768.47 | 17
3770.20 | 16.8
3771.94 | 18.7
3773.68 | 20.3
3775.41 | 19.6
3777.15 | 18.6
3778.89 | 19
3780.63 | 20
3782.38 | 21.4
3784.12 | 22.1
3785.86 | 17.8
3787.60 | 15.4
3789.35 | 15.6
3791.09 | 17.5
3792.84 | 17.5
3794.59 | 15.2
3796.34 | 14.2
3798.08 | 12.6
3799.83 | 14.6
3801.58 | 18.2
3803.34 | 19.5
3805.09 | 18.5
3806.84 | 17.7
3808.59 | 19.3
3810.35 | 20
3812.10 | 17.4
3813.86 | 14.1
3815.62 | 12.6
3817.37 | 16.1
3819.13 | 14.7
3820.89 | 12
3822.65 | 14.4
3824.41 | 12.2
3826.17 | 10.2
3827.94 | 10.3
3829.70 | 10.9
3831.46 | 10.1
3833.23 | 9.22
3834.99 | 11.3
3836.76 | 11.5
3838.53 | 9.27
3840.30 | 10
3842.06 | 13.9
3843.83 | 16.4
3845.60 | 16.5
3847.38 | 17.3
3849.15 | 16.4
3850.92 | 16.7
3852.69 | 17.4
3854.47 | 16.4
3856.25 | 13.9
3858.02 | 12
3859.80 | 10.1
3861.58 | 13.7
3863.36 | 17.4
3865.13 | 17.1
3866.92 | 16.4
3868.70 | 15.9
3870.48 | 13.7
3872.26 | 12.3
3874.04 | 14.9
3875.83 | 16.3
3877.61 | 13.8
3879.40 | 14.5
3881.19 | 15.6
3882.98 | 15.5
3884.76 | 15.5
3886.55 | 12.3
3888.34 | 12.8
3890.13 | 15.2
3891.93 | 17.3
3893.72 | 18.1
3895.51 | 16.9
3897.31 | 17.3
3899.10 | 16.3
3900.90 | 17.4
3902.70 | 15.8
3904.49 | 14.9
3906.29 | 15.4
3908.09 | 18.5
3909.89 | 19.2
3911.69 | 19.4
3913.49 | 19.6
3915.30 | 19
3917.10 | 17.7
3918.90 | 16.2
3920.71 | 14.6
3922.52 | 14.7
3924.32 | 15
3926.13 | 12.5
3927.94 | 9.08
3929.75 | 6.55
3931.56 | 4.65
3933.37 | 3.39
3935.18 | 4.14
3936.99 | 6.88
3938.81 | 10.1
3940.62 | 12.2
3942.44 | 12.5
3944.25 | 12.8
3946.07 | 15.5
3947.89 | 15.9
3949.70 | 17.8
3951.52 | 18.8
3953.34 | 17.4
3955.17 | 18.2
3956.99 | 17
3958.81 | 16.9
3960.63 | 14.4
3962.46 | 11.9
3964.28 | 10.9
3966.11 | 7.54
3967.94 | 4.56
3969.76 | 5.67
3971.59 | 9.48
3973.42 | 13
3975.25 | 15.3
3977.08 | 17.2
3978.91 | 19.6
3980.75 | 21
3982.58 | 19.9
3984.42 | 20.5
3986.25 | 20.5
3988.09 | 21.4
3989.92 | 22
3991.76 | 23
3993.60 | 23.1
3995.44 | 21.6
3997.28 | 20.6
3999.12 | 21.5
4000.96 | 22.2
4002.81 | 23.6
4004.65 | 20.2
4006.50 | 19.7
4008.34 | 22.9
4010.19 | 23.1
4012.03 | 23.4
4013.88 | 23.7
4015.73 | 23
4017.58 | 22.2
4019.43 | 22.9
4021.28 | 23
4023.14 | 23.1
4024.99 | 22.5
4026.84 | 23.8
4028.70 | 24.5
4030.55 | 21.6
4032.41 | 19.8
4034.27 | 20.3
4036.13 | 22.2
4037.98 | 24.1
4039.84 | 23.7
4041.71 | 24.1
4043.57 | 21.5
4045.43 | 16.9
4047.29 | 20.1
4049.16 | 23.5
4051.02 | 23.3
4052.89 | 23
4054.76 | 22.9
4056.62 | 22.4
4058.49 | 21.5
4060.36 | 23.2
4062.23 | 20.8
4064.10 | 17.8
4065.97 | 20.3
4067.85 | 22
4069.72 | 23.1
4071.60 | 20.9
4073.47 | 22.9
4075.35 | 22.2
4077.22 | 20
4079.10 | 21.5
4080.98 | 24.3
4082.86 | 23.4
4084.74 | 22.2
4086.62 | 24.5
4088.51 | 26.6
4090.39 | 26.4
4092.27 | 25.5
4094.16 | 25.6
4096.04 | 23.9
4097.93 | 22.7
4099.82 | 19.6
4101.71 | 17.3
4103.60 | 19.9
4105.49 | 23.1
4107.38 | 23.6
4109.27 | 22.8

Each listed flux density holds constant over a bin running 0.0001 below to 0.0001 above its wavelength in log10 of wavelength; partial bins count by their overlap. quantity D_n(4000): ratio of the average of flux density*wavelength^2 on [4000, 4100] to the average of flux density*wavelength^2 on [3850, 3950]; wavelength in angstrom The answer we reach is 1.69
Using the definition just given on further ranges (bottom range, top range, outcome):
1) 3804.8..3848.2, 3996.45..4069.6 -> 1.78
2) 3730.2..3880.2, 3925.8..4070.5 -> 1.34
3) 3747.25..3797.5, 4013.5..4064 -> 1.52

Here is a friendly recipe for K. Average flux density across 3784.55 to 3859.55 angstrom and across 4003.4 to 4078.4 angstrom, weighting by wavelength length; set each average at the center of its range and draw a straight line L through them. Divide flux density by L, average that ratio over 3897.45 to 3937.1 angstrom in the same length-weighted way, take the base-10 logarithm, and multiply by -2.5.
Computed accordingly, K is 0.269 mag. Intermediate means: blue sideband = 14.7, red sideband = 22.1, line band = 13.9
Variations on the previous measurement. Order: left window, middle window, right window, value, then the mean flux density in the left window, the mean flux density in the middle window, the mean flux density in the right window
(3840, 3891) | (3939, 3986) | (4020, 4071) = 0.267 mag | 14.9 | 14.7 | 22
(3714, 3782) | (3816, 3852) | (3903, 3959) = 0.150 mag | 15.7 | 13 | 14.1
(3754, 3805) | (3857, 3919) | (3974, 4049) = 0.217 mag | 17.3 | 15.8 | 21.6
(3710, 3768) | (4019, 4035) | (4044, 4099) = -0.043 mag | 15.1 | 22.4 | 22.5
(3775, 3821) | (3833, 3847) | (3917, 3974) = 0.237 mag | 17.1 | 12.6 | 12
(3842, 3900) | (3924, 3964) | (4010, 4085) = 0.423 mag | 15.3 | 12.4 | 22.2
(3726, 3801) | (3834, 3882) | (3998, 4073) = 0.243 mag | 15.9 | 14.5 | 22.1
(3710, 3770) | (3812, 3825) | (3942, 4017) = 0.146 mag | 15.2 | 14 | 17.9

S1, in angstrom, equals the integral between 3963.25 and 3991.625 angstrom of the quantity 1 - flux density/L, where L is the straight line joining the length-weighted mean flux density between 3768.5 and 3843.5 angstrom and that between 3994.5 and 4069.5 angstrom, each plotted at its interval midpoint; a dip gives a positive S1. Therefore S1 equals 7.1 angstrom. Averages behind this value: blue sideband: 15.5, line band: 15.4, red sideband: 22.1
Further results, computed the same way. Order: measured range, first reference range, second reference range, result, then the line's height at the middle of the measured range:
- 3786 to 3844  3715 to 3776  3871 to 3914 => 4.72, 15.6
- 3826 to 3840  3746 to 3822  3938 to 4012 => 5.31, 16.7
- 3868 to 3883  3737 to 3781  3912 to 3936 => -1.49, 13.3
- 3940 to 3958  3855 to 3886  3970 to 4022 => 2.41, 18.3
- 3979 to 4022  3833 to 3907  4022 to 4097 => -3.75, 20.1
